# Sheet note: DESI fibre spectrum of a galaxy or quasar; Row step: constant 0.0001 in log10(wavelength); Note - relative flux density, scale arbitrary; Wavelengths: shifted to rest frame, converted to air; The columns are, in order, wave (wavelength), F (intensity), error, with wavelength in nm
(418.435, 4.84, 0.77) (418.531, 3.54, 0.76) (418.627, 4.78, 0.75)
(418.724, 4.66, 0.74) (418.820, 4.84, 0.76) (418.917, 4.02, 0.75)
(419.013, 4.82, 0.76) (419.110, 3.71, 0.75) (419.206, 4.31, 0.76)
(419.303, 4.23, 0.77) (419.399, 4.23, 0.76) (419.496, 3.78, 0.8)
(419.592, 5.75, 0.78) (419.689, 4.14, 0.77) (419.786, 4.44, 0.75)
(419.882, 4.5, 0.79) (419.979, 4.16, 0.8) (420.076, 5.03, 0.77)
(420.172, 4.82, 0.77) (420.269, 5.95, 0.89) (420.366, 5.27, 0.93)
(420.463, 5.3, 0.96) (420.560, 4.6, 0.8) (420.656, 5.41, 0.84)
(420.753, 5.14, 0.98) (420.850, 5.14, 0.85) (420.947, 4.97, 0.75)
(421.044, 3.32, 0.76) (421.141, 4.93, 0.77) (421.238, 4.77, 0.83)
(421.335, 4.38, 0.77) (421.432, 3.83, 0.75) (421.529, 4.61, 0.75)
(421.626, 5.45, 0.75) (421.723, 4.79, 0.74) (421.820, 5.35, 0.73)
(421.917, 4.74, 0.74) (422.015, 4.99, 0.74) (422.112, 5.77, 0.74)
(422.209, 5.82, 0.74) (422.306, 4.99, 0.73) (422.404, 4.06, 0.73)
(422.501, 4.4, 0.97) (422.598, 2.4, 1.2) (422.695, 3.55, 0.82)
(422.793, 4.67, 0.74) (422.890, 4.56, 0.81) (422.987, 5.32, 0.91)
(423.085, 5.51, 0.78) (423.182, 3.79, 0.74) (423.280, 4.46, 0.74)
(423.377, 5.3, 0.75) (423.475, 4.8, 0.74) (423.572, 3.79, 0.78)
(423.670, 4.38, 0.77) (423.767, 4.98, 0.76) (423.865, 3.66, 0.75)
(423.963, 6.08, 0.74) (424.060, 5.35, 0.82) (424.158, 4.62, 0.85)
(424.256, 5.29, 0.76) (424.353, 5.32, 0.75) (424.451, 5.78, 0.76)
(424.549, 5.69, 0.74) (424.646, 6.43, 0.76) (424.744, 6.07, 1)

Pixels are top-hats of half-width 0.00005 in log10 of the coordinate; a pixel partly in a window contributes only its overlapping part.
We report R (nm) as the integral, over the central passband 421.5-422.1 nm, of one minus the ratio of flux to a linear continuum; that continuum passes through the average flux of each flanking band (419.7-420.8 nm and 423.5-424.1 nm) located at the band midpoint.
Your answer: -0.03 nm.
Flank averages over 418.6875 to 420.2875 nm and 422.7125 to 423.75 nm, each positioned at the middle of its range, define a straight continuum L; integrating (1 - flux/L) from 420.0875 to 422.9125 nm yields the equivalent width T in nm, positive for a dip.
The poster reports -0.11 nm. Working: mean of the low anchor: 4.53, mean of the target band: 4.76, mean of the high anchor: 4.63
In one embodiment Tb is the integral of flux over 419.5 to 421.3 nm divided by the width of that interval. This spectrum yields 4.84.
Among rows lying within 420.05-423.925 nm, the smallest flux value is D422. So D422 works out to 2.4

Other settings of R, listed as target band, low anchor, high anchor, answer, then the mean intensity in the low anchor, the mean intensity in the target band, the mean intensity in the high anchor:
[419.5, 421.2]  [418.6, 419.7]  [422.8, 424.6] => -0.10 nm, 4.44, 4.85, 4.93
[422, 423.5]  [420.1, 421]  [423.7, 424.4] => 0.13 nm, 5.17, 4.64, 5.03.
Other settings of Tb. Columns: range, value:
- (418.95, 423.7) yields 4.66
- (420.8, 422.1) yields 4.74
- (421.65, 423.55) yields 4.7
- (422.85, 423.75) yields 4.67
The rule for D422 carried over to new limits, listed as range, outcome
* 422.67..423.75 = 3.55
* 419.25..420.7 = 3.78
